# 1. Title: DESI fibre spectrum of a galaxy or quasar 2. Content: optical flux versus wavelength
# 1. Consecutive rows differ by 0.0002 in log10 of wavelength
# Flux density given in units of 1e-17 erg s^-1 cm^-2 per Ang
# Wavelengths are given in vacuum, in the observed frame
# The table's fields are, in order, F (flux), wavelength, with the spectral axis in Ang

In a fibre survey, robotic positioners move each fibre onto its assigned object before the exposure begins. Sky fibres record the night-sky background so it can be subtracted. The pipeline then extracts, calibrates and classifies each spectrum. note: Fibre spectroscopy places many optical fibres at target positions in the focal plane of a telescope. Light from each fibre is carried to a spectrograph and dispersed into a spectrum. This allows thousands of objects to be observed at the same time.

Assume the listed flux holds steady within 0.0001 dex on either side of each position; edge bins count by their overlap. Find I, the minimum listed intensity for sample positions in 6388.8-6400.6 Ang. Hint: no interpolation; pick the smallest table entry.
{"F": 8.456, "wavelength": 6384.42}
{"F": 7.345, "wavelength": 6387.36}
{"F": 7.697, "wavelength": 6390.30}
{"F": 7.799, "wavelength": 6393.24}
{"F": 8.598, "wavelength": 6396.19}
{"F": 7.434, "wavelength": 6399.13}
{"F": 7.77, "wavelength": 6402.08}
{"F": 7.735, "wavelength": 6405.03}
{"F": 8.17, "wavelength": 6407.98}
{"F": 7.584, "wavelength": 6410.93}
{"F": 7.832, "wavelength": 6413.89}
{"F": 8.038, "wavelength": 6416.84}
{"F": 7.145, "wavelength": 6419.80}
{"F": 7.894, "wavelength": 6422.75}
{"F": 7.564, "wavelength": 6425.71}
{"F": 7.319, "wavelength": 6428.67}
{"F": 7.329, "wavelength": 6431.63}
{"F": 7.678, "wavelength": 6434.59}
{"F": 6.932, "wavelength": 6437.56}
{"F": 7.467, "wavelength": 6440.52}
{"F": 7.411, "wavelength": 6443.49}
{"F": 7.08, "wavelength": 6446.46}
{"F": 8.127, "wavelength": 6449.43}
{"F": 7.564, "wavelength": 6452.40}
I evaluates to 7.434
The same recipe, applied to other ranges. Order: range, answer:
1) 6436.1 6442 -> 6.932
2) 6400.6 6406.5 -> 7.735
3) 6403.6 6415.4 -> 7.584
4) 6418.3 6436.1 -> 7.145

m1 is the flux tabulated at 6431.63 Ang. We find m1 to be 7.329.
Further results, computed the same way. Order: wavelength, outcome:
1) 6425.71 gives 7.564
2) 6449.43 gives 8.127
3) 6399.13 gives 7.434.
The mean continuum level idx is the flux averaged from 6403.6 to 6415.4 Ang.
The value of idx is 7.83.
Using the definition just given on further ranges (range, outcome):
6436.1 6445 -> 7.27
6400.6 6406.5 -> 7.75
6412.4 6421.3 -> 7.67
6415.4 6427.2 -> 7.66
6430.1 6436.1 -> 7.5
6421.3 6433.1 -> 7.53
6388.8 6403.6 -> 7.86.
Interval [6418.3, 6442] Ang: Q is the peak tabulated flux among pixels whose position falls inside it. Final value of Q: 7.894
